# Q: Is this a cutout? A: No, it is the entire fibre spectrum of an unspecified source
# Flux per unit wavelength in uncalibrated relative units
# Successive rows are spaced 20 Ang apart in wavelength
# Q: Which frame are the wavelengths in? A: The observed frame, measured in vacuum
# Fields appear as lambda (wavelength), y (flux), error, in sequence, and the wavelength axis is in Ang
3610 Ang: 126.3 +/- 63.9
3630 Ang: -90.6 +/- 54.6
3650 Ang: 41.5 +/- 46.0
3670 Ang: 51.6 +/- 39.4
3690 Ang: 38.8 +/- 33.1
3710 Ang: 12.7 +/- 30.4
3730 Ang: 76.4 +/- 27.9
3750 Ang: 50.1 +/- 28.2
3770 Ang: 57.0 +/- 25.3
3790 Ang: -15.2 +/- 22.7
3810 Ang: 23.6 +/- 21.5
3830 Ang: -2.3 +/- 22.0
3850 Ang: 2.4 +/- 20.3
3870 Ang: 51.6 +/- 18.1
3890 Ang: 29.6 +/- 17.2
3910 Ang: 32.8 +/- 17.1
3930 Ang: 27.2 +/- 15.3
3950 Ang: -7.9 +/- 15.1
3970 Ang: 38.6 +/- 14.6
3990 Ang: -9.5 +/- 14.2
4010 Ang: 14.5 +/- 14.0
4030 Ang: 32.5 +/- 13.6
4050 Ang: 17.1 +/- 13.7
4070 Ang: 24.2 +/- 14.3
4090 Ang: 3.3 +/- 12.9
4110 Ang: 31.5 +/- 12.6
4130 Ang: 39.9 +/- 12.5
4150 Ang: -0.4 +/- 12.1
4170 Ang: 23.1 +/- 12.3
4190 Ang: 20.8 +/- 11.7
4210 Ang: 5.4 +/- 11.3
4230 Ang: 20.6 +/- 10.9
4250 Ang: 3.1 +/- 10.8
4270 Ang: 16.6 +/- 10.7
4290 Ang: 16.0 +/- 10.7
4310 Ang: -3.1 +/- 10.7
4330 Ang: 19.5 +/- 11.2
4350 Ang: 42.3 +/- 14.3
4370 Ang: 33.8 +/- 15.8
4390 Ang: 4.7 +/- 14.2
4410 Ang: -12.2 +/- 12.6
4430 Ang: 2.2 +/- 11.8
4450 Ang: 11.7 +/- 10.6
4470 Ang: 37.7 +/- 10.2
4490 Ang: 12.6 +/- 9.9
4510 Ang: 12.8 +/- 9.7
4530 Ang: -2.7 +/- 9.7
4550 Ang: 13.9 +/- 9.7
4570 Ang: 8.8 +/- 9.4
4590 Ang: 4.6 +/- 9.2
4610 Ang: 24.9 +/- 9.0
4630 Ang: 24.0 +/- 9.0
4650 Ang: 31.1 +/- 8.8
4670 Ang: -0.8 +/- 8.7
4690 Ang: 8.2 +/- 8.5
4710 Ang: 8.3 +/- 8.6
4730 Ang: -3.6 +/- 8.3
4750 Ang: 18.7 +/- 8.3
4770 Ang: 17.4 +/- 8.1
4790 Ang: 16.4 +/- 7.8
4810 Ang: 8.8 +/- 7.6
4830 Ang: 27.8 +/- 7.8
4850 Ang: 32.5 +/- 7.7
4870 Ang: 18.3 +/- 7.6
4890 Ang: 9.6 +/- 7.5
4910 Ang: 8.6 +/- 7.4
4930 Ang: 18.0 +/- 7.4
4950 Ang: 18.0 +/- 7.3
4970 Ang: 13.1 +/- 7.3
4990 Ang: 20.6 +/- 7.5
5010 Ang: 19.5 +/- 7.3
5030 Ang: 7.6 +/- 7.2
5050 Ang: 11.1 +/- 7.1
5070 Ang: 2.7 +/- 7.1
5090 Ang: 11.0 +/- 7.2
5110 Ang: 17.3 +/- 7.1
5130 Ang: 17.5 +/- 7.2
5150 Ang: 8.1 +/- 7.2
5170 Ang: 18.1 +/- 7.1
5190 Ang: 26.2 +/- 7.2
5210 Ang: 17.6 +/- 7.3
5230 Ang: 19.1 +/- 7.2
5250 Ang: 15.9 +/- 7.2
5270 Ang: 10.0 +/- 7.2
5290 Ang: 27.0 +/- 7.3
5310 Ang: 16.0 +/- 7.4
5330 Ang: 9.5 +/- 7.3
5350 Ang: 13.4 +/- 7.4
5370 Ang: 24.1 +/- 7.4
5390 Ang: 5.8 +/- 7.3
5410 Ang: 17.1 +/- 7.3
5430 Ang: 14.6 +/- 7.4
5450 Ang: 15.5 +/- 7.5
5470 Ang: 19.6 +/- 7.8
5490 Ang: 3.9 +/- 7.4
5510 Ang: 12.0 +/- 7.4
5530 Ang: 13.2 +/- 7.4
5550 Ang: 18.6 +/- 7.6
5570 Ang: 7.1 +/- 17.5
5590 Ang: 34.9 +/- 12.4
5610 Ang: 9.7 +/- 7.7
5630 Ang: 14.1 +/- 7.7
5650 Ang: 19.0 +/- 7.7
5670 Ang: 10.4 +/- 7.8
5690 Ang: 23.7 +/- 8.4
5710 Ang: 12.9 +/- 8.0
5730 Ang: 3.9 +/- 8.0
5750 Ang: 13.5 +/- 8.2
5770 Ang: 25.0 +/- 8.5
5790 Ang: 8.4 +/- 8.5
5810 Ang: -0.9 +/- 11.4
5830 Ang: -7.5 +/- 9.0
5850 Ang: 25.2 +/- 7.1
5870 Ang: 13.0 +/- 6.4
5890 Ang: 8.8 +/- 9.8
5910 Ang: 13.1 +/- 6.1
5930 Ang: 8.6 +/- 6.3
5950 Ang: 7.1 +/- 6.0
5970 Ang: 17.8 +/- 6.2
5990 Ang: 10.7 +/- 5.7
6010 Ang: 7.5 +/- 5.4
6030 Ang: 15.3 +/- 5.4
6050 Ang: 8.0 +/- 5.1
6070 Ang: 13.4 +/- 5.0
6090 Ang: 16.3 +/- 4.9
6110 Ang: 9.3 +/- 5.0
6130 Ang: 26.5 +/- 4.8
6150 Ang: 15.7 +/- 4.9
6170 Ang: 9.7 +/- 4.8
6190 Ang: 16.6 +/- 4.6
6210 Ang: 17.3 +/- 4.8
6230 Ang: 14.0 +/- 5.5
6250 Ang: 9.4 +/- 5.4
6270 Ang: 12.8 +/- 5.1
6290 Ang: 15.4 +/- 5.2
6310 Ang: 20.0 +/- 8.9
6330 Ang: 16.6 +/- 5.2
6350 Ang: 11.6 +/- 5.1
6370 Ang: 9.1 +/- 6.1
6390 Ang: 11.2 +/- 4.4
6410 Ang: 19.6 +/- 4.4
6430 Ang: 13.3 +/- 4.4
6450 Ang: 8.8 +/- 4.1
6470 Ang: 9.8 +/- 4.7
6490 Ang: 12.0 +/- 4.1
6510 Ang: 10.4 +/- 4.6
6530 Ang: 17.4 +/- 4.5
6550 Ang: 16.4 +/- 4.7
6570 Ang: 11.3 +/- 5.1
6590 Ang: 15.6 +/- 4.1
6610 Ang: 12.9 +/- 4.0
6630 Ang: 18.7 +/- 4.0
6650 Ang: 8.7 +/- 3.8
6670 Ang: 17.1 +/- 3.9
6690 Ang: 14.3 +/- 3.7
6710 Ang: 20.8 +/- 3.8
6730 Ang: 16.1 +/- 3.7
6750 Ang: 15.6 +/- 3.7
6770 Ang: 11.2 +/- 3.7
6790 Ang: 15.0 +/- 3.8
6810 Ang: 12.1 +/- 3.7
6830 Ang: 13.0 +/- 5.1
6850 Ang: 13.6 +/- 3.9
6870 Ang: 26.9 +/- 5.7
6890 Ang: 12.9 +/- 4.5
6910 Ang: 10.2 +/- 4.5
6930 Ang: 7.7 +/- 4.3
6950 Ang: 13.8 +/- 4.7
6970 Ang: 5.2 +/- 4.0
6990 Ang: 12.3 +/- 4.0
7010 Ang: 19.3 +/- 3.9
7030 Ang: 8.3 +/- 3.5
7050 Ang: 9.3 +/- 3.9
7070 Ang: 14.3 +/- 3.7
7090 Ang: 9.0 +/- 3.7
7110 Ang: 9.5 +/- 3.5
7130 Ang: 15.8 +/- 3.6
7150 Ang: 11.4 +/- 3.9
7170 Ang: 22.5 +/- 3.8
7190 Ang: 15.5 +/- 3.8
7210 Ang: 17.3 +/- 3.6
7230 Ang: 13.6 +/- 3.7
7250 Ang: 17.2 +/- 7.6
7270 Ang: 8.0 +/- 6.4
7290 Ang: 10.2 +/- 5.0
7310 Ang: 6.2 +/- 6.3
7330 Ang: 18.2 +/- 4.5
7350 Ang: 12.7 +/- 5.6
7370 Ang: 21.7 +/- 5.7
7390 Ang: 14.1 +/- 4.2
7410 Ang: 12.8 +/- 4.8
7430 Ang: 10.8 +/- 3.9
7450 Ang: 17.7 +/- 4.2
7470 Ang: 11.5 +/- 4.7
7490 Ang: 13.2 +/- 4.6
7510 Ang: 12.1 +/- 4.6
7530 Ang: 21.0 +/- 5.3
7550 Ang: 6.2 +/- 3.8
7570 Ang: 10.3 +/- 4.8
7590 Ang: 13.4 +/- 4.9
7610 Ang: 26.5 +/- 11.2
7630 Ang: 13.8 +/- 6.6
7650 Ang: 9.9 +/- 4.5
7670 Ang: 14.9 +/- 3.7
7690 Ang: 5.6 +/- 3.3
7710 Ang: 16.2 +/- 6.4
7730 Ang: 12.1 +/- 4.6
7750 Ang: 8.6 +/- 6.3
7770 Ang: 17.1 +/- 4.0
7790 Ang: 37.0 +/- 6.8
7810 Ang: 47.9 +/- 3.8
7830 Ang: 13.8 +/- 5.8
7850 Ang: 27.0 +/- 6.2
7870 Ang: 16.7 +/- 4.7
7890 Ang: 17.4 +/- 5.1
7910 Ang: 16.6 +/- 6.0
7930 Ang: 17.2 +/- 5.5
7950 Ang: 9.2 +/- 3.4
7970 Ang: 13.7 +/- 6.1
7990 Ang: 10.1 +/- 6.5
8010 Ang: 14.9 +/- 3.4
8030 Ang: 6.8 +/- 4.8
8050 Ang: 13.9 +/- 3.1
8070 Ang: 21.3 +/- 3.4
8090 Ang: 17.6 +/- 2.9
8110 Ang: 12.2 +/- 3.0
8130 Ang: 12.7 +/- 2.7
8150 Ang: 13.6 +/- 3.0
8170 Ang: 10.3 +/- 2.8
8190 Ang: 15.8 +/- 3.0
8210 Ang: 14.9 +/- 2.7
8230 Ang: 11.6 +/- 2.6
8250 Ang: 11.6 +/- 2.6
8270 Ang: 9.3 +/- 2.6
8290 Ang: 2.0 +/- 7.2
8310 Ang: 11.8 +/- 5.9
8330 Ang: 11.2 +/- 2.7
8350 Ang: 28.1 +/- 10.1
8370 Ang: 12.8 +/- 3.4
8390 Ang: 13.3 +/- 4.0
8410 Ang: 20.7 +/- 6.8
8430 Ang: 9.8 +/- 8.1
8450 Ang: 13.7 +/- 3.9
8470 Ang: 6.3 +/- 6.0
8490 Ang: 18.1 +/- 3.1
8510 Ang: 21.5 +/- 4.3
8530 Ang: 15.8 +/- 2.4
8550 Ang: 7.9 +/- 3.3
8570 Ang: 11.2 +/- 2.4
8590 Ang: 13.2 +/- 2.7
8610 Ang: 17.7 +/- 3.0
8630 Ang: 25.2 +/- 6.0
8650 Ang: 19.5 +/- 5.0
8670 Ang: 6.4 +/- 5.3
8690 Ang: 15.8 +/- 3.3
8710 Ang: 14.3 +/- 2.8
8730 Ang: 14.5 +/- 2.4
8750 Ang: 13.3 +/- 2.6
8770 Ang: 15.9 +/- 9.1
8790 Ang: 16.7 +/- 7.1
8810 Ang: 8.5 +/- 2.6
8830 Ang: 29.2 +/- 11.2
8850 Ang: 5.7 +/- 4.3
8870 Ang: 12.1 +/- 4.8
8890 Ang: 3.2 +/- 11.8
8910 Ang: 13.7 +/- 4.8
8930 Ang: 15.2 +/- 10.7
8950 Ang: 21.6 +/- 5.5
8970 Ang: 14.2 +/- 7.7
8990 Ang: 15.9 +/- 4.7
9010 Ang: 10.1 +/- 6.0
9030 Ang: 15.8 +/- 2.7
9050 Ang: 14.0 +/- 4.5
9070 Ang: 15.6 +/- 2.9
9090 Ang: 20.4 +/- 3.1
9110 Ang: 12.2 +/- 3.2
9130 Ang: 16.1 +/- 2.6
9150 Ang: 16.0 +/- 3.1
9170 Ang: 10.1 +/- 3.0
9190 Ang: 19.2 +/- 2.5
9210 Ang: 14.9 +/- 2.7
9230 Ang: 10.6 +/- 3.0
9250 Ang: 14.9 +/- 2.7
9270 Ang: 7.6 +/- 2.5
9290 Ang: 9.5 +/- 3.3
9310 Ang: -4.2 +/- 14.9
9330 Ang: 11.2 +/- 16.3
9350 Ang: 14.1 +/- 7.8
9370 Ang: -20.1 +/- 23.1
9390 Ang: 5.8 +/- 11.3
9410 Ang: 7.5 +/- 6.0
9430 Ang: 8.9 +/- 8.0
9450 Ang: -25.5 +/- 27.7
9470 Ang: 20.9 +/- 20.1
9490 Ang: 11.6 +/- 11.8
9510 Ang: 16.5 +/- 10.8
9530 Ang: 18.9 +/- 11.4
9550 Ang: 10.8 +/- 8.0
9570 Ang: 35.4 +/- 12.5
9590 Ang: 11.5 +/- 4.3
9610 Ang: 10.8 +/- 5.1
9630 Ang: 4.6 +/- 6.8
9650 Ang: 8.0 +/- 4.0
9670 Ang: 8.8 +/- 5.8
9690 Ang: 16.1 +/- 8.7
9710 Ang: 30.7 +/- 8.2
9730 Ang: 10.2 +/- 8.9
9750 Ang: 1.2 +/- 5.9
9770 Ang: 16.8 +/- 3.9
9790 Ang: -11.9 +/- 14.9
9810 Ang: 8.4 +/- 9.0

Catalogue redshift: 1.09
